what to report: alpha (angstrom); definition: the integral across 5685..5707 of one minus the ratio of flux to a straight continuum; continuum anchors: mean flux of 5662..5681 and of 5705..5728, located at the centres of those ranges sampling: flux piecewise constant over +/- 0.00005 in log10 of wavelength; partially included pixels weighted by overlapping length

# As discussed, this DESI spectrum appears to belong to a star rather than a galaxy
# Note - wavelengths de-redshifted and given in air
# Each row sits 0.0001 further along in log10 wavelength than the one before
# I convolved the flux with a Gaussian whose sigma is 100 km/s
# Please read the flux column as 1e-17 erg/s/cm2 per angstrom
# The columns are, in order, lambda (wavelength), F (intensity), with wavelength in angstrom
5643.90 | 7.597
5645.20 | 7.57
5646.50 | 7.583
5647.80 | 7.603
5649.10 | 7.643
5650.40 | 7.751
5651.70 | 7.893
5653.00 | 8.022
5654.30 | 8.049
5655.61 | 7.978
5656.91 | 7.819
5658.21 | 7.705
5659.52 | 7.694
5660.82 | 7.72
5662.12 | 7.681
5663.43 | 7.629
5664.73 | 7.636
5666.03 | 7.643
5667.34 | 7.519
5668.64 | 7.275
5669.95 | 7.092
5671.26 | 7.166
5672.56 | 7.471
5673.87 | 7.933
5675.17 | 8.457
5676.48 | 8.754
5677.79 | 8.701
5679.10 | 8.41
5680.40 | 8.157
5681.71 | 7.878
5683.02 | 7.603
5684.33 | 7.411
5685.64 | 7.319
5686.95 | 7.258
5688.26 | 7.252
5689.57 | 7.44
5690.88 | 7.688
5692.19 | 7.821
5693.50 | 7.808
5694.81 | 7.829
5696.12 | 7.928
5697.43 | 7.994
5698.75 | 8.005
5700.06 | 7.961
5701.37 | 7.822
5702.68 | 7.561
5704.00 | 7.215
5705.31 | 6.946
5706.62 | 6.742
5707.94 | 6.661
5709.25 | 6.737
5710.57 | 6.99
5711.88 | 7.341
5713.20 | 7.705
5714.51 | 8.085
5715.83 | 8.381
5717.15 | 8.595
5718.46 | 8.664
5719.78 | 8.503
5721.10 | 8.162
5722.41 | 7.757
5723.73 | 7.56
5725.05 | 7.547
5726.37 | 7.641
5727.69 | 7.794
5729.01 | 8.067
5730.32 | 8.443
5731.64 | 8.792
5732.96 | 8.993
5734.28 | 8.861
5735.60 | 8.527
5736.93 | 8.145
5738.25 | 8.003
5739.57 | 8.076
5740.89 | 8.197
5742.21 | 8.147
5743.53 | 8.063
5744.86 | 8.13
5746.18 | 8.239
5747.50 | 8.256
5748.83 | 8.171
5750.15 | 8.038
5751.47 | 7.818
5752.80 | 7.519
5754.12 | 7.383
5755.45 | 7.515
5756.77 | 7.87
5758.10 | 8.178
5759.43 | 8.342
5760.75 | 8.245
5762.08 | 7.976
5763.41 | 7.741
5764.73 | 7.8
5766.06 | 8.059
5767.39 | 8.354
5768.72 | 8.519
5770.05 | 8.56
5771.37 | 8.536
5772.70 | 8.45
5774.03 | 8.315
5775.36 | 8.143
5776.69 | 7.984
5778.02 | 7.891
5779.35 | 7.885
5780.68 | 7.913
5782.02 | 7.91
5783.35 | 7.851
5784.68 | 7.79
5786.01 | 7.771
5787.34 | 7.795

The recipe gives 0.5 angstrom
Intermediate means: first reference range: 7.84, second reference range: 7.66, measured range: 7.58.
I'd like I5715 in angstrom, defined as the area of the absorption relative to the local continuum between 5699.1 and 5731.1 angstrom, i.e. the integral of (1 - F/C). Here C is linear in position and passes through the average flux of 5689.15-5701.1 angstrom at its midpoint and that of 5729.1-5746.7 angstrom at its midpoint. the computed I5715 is 1.5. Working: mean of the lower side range 7.84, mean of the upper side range 8.35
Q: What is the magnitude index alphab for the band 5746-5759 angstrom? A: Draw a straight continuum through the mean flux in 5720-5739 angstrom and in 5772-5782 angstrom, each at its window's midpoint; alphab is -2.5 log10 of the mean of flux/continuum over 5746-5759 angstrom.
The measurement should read 0.031 mag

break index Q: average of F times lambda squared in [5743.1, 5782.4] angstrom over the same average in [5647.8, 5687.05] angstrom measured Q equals 1.07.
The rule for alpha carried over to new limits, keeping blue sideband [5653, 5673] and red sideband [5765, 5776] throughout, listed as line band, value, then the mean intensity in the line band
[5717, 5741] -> -0.5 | 8.22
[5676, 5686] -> -0.4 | 8.03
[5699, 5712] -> 1.1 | 7.22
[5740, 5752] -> 0.1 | 8.12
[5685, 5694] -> 0.3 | 7.51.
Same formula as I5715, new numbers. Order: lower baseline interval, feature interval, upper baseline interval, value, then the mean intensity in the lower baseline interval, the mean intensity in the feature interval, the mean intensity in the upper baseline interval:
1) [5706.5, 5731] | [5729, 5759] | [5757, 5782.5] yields -0.74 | 7.78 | 8.15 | 8.14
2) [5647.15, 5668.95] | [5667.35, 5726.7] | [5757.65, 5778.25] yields 1.37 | 7.73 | 7.71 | 8.2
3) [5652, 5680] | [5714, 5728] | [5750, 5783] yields -0.22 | 7.83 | 8.07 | 8.04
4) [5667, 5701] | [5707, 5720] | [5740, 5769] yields 0.26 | 7.78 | 7.72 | 8.02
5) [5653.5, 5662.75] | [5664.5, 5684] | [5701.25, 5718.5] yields -0.35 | 7.81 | 7.84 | 7.48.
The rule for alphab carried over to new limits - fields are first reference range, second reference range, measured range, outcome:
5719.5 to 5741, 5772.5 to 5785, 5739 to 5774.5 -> -0.002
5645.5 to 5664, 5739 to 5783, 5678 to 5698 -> 0.016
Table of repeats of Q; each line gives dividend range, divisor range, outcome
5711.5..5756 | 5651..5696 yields 1.07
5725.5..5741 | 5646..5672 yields 1.11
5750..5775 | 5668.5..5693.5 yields 1.07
